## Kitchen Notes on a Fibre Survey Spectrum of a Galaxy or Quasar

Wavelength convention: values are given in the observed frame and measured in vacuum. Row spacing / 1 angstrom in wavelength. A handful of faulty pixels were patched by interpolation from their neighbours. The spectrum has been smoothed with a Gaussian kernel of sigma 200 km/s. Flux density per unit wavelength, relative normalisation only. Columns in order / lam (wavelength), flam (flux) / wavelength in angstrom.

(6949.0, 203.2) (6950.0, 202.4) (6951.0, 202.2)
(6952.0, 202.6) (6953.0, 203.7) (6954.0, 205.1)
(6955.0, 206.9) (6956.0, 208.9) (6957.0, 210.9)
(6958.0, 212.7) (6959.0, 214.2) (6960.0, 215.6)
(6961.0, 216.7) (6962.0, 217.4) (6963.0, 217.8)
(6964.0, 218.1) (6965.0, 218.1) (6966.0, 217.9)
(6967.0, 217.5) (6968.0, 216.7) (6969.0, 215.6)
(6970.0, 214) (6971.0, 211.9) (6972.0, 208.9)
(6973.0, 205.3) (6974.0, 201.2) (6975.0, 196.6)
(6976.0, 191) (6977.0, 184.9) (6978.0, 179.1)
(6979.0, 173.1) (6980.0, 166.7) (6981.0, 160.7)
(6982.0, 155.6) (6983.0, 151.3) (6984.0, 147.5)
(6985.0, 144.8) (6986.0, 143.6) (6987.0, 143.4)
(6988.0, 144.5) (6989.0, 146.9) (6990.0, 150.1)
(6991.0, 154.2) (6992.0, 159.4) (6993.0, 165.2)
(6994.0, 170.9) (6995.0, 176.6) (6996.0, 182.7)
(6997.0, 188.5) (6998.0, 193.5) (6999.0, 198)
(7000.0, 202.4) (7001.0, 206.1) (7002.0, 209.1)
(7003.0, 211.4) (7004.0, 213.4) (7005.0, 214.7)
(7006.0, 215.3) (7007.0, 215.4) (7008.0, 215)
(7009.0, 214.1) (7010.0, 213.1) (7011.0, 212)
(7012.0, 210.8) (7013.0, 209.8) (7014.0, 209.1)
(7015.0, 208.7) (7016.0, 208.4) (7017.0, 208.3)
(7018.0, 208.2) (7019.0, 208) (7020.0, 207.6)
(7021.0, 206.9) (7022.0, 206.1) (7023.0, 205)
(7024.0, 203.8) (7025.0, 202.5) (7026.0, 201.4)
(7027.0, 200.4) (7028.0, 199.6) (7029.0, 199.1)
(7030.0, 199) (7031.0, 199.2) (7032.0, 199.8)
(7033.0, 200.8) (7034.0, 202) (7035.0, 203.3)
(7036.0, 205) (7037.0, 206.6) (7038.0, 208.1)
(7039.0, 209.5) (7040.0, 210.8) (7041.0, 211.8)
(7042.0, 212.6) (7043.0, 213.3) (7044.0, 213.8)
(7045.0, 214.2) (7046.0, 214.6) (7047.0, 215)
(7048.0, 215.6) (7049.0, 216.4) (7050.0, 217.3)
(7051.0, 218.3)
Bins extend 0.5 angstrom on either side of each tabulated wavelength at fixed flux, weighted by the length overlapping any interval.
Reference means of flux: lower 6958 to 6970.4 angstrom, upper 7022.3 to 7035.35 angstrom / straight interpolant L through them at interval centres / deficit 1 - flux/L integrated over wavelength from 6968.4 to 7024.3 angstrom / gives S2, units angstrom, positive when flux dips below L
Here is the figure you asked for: 4.86 angstrom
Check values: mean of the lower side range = 216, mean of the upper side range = 201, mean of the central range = 191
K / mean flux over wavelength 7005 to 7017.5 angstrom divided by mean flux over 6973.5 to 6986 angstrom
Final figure 1.2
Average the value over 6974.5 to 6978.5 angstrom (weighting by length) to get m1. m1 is 188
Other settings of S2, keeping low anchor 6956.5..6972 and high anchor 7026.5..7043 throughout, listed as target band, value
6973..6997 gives 5.2 angstrom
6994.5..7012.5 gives 0.4 angstrom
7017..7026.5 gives 0.0 angstrom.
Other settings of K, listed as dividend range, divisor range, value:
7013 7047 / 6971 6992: 1.23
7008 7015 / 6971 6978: 1.07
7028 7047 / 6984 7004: 1.19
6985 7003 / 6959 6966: 0.80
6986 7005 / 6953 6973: 0.84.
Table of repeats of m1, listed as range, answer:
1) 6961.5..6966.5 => 218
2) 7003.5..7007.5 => 215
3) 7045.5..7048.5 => 215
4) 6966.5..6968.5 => 217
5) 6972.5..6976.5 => 199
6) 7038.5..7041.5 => 211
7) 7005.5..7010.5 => 215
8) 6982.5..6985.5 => 148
